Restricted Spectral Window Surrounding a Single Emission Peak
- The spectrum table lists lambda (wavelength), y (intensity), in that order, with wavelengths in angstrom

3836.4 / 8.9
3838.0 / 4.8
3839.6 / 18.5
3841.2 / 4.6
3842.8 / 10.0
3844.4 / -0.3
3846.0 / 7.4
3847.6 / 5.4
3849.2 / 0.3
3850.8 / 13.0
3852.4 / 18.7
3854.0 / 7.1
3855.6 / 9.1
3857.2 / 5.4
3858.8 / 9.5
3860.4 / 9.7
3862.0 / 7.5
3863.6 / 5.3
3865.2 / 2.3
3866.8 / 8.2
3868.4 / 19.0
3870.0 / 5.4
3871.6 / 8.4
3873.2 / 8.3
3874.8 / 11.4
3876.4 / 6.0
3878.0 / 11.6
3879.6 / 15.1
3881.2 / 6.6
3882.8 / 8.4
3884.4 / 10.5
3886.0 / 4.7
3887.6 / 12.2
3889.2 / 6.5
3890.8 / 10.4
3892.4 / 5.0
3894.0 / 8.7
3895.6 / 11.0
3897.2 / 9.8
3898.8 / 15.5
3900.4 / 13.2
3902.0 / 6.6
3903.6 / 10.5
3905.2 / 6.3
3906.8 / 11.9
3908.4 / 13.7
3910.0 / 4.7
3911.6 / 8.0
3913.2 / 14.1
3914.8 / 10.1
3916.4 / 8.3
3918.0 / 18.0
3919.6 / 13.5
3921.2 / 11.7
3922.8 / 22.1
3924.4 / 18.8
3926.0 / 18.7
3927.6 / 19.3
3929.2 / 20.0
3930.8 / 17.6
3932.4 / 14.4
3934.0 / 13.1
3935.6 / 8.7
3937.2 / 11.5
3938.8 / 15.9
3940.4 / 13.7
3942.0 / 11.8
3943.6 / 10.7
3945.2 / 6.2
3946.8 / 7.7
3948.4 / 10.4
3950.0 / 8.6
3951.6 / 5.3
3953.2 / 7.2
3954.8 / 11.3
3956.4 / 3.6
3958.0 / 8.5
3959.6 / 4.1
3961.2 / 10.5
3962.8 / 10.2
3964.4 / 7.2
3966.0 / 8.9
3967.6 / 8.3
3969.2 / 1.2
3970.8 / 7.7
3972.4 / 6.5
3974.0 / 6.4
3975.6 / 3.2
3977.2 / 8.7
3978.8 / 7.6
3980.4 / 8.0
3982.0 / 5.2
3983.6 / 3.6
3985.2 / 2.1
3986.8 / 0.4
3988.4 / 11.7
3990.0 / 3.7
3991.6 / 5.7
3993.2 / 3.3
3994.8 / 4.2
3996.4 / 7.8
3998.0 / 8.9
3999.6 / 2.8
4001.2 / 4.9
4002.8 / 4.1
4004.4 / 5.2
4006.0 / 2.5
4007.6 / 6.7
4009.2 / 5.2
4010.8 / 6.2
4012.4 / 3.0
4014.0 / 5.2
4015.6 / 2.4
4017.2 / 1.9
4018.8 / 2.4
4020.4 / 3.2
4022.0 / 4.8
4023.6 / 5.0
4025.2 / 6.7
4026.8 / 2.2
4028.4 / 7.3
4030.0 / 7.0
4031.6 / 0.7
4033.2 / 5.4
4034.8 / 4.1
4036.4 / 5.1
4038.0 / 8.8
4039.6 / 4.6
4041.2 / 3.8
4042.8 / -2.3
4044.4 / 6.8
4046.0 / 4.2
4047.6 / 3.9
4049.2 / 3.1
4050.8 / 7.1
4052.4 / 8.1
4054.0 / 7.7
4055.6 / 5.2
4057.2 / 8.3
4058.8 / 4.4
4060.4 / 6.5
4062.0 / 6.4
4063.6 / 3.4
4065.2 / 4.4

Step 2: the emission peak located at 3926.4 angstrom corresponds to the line C III] 1909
